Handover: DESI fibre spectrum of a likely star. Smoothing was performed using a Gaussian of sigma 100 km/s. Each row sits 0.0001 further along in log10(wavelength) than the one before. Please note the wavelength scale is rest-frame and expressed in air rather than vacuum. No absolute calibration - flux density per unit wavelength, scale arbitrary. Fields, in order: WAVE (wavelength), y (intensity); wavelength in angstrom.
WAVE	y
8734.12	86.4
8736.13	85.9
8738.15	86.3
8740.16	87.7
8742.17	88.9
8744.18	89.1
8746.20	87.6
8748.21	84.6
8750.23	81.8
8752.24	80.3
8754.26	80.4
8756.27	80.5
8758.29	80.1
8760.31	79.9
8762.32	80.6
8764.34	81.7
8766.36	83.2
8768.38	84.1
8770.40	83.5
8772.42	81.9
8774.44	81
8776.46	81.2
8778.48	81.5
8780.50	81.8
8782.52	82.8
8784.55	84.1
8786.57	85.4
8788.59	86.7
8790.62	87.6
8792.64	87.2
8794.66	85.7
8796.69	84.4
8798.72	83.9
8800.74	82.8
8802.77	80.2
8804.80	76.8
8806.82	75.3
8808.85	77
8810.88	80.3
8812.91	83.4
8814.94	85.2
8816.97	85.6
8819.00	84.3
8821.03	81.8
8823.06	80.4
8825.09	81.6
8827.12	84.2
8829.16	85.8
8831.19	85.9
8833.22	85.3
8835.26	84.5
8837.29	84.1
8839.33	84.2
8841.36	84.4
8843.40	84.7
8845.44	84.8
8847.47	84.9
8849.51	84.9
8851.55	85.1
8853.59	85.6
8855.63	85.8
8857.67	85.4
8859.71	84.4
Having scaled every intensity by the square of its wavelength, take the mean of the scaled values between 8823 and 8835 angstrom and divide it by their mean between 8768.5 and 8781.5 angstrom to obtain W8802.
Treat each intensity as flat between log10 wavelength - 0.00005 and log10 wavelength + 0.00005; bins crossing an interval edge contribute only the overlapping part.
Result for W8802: 1.04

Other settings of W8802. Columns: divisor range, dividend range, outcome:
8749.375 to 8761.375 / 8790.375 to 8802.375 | 1.06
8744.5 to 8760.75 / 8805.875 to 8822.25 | 1.01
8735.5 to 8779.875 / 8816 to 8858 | 1.03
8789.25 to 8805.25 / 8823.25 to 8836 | 1.01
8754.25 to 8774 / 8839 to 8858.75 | 1.06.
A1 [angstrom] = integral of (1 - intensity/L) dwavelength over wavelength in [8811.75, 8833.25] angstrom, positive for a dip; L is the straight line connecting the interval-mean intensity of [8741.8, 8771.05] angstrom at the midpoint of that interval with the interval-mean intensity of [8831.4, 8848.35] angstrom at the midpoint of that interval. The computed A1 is 0.1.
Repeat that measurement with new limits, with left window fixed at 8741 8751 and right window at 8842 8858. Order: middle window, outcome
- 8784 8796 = 0.0 angstrom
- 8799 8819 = 1.1 angstrom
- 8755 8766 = 0.7 angstrom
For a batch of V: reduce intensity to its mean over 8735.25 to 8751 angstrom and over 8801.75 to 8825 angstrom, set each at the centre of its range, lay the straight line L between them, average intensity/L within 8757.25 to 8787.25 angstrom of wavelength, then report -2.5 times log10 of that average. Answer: 0.03 mag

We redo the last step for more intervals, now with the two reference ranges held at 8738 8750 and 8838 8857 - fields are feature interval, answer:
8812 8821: 0.02 mag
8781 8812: 0.04 mag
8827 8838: 0.00 mag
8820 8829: 0.04 mag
